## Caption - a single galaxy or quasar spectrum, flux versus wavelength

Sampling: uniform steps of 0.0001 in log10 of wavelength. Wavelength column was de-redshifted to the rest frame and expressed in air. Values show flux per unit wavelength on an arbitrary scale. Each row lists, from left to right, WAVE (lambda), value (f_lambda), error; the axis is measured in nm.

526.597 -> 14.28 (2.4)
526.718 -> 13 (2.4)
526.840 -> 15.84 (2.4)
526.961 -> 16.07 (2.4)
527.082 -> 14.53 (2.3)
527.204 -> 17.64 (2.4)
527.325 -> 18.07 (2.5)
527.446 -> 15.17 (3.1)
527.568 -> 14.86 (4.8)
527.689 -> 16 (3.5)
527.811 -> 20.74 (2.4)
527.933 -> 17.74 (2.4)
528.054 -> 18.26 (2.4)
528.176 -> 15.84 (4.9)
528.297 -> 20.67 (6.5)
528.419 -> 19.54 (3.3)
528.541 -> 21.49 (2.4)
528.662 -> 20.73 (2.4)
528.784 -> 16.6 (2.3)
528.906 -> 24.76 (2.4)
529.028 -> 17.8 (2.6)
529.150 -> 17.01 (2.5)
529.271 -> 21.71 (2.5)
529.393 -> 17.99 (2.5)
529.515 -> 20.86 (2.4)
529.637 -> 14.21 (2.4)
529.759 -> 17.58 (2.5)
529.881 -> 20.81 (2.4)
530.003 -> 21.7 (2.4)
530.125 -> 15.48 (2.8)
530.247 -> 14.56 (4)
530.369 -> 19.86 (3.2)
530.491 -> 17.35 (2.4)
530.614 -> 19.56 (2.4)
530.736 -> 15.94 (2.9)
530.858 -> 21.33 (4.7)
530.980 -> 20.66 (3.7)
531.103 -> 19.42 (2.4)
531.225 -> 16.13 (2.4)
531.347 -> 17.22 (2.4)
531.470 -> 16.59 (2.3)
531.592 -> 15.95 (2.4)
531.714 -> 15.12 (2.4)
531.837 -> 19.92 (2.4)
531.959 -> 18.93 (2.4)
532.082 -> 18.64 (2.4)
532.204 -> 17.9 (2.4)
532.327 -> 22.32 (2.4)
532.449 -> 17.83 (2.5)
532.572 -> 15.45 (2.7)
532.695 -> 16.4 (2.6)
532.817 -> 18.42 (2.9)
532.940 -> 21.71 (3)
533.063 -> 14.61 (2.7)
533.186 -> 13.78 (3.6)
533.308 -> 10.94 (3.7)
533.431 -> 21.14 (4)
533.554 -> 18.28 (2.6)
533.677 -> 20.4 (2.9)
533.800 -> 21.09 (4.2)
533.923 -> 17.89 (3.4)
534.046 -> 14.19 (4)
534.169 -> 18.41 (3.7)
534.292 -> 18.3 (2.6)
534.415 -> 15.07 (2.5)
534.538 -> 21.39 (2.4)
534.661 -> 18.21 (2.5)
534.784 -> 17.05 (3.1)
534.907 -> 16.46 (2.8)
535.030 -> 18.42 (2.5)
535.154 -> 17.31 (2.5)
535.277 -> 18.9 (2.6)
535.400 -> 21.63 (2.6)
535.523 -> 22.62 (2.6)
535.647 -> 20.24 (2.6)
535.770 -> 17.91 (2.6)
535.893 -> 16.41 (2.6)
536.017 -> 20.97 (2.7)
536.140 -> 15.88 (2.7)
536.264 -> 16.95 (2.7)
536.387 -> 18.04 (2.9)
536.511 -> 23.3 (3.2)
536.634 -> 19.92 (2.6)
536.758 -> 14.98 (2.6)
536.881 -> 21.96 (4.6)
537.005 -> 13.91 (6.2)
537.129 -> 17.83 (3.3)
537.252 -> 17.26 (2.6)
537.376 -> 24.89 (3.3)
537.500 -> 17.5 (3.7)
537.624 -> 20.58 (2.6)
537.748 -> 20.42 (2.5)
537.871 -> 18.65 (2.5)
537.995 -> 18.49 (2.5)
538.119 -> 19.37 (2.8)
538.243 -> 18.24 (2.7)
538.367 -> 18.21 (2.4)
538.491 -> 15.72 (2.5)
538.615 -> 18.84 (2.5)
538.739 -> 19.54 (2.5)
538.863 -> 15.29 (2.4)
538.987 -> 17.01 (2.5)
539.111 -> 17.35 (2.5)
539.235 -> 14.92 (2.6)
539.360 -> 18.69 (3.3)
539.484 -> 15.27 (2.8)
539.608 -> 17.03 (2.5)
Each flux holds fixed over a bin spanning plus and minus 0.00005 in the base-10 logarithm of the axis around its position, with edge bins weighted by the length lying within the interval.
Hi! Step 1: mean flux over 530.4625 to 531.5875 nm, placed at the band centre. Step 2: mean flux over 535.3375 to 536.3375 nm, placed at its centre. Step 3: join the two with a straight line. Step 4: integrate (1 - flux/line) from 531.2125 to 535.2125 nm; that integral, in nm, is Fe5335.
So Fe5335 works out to 0.200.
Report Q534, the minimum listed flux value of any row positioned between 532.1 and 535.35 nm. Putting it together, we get 10.94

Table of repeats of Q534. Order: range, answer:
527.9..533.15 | 14.21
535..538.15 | 13.91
